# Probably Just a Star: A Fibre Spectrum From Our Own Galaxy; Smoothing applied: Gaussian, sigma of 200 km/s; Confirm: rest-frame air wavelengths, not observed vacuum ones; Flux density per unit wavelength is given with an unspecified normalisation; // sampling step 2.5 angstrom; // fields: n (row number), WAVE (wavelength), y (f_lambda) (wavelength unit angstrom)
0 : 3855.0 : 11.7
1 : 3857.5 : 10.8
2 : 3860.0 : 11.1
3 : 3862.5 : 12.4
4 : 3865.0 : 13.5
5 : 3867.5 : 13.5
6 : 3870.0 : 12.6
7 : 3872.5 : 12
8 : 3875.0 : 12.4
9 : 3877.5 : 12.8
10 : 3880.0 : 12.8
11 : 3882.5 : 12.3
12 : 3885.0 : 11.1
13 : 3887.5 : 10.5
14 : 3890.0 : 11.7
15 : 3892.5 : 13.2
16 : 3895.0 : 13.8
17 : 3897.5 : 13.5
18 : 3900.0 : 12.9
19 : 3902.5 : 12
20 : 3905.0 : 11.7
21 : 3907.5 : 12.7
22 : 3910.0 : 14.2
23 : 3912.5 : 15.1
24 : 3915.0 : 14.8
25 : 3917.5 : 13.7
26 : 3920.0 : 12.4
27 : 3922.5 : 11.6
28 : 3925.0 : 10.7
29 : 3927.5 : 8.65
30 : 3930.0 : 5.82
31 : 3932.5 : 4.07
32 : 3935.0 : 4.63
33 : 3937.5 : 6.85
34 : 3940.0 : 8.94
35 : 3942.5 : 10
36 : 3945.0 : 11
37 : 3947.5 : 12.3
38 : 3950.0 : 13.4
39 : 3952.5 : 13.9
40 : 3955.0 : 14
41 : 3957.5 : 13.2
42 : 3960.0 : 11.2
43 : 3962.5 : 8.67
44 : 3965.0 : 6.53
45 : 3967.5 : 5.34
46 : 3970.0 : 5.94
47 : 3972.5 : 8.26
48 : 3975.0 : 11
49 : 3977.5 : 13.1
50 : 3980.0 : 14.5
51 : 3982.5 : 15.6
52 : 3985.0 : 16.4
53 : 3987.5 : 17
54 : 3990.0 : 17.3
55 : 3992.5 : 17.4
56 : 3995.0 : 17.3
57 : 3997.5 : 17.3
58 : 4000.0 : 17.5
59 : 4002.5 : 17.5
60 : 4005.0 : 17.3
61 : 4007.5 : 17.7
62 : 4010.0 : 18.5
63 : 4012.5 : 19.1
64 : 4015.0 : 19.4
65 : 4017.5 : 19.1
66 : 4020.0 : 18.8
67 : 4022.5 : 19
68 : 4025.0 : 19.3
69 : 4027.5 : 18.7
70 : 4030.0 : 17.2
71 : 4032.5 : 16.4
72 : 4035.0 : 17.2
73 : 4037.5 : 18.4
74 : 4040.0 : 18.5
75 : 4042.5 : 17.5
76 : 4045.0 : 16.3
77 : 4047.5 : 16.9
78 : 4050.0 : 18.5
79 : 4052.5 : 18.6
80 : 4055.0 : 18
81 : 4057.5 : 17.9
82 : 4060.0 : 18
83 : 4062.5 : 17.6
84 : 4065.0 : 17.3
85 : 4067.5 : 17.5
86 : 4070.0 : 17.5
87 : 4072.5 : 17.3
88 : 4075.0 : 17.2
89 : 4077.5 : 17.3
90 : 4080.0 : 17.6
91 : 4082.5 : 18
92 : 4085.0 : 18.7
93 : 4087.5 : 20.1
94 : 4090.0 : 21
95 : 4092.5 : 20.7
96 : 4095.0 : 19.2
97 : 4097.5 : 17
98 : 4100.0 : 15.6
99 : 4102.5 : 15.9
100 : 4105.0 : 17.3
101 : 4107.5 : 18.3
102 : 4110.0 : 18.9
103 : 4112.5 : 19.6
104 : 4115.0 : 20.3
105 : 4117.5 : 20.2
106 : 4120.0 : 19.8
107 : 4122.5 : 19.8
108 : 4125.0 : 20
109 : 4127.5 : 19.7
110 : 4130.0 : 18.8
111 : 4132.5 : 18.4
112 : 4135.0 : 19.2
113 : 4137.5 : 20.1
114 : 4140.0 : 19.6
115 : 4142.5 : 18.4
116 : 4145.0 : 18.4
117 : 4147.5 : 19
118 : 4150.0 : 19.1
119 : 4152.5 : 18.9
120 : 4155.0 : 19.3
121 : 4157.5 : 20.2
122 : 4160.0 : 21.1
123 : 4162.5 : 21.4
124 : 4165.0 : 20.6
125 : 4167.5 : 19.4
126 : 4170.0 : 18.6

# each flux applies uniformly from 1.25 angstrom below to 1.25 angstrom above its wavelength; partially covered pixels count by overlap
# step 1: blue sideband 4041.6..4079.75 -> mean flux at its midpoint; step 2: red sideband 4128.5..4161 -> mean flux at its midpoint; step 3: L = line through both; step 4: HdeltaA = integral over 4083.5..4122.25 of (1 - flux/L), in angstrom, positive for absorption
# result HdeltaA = -0.9 angstrom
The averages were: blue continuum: 17.6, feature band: 18.9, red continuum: 19.3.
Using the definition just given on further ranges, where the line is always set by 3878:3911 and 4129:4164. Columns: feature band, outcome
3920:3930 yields 2.5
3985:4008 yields -3.0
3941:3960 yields 2.2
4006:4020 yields -2.6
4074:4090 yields -0.7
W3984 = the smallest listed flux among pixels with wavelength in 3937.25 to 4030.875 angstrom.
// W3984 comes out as 5.34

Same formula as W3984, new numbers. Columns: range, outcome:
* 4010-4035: 16.4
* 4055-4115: 15.6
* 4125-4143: 18.4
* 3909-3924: 11.6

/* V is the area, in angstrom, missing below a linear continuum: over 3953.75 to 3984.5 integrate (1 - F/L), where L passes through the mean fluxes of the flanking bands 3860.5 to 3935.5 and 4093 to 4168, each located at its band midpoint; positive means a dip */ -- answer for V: 7.3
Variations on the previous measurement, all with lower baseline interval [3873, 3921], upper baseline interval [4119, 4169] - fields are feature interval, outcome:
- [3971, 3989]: 1.75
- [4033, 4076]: -1.35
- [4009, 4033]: -3.60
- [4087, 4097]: -1.04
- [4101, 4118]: 0.08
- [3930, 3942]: 6.53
